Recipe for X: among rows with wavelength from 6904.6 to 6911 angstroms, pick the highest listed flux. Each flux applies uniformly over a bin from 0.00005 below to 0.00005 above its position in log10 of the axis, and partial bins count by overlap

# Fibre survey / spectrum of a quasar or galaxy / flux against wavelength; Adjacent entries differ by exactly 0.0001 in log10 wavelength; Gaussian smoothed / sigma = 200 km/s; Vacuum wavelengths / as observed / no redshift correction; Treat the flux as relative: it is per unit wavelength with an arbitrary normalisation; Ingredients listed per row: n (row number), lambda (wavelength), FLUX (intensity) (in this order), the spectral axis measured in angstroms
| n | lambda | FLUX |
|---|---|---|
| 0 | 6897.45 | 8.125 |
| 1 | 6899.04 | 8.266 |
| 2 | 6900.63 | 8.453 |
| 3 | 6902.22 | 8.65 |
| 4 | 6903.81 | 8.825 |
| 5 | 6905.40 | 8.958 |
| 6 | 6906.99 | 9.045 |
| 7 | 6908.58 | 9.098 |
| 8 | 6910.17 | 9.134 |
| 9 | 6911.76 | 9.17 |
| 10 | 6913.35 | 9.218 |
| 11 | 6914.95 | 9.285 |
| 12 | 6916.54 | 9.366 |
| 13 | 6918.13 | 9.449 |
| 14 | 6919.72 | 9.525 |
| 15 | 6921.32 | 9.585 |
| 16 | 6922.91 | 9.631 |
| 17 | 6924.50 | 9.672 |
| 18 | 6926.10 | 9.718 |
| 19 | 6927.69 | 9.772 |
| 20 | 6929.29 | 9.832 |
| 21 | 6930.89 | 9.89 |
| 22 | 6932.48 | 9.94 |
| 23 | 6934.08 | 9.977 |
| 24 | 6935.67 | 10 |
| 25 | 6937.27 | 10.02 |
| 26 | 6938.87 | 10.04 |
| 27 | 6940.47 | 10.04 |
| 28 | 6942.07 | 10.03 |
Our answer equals 9.134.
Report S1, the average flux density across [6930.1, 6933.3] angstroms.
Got 9.92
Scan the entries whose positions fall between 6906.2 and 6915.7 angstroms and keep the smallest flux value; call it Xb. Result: 9.045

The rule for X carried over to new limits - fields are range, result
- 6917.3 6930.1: 9.832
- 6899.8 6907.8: 9.045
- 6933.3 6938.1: 10.02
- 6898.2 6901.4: 8.453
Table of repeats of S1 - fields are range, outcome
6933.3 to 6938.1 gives 10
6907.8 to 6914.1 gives 9.16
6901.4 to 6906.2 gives 8.81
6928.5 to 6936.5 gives 9.93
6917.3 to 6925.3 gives 9.58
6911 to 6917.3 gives 9.25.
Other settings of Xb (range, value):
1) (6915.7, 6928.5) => 9.366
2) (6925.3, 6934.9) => 9.718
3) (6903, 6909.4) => 8.825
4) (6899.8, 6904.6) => 8.453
